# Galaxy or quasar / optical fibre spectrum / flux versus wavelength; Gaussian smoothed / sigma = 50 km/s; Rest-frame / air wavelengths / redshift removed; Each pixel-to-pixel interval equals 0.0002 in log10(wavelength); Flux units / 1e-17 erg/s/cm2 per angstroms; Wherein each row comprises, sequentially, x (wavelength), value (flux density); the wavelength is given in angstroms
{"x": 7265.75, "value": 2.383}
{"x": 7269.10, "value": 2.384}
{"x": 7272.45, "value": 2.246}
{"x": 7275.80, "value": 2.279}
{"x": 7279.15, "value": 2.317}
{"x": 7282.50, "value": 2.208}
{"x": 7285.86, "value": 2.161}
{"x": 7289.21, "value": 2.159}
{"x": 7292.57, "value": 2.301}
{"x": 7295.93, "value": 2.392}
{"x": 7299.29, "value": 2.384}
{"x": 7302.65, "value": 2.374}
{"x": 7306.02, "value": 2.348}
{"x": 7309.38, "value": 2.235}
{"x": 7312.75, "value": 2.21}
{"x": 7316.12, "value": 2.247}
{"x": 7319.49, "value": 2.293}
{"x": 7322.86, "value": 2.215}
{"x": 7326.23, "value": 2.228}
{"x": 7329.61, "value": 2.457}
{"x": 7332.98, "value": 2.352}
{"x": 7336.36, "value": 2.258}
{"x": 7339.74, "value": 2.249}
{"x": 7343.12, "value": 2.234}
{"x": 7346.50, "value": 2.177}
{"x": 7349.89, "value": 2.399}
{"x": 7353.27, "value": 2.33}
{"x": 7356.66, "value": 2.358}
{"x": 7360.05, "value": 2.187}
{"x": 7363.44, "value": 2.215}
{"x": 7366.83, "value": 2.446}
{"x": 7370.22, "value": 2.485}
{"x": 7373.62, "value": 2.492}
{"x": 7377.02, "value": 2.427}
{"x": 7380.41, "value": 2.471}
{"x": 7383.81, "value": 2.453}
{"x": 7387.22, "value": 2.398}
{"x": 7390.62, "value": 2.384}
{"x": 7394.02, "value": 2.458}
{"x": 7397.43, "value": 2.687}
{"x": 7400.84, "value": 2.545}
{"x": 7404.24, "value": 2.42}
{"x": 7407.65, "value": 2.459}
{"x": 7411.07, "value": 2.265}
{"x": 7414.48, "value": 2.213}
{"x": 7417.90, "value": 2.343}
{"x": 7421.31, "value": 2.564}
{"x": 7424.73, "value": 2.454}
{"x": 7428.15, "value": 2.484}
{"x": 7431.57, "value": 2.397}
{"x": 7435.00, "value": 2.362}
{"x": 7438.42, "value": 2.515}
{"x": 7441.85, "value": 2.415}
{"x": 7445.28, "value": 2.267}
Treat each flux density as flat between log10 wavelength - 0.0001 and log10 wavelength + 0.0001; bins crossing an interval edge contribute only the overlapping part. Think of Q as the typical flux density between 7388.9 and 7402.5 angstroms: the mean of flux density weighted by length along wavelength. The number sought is 2.52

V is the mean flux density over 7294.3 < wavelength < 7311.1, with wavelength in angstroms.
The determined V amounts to 2.35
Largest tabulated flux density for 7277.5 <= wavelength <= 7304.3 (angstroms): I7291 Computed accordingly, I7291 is 2.392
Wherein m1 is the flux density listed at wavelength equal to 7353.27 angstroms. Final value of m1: 2.33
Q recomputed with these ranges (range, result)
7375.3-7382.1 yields 2.45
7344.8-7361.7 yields 2.29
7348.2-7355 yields 2.37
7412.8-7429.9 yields 2.41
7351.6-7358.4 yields 2.34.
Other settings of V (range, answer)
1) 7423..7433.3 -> 2.44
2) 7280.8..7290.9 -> 2.18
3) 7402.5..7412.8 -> 2.38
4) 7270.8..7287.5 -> 2.24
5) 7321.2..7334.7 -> 2.31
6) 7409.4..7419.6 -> 2.27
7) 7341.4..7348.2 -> 2.2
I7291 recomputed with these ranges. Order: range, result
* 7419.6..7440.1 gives 2.564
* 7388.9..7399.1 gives 2.687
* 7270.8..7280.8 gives 2.317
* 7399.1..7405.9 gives 2.545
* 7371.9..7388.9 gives 2.492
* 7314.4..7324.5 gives 2.293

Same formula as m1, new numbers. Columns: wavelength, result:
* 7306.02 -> 2.348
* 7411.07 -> 2.265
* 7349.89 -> 2.399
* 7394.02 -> 2.458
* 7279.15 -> 2.317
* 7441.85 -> 2.415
